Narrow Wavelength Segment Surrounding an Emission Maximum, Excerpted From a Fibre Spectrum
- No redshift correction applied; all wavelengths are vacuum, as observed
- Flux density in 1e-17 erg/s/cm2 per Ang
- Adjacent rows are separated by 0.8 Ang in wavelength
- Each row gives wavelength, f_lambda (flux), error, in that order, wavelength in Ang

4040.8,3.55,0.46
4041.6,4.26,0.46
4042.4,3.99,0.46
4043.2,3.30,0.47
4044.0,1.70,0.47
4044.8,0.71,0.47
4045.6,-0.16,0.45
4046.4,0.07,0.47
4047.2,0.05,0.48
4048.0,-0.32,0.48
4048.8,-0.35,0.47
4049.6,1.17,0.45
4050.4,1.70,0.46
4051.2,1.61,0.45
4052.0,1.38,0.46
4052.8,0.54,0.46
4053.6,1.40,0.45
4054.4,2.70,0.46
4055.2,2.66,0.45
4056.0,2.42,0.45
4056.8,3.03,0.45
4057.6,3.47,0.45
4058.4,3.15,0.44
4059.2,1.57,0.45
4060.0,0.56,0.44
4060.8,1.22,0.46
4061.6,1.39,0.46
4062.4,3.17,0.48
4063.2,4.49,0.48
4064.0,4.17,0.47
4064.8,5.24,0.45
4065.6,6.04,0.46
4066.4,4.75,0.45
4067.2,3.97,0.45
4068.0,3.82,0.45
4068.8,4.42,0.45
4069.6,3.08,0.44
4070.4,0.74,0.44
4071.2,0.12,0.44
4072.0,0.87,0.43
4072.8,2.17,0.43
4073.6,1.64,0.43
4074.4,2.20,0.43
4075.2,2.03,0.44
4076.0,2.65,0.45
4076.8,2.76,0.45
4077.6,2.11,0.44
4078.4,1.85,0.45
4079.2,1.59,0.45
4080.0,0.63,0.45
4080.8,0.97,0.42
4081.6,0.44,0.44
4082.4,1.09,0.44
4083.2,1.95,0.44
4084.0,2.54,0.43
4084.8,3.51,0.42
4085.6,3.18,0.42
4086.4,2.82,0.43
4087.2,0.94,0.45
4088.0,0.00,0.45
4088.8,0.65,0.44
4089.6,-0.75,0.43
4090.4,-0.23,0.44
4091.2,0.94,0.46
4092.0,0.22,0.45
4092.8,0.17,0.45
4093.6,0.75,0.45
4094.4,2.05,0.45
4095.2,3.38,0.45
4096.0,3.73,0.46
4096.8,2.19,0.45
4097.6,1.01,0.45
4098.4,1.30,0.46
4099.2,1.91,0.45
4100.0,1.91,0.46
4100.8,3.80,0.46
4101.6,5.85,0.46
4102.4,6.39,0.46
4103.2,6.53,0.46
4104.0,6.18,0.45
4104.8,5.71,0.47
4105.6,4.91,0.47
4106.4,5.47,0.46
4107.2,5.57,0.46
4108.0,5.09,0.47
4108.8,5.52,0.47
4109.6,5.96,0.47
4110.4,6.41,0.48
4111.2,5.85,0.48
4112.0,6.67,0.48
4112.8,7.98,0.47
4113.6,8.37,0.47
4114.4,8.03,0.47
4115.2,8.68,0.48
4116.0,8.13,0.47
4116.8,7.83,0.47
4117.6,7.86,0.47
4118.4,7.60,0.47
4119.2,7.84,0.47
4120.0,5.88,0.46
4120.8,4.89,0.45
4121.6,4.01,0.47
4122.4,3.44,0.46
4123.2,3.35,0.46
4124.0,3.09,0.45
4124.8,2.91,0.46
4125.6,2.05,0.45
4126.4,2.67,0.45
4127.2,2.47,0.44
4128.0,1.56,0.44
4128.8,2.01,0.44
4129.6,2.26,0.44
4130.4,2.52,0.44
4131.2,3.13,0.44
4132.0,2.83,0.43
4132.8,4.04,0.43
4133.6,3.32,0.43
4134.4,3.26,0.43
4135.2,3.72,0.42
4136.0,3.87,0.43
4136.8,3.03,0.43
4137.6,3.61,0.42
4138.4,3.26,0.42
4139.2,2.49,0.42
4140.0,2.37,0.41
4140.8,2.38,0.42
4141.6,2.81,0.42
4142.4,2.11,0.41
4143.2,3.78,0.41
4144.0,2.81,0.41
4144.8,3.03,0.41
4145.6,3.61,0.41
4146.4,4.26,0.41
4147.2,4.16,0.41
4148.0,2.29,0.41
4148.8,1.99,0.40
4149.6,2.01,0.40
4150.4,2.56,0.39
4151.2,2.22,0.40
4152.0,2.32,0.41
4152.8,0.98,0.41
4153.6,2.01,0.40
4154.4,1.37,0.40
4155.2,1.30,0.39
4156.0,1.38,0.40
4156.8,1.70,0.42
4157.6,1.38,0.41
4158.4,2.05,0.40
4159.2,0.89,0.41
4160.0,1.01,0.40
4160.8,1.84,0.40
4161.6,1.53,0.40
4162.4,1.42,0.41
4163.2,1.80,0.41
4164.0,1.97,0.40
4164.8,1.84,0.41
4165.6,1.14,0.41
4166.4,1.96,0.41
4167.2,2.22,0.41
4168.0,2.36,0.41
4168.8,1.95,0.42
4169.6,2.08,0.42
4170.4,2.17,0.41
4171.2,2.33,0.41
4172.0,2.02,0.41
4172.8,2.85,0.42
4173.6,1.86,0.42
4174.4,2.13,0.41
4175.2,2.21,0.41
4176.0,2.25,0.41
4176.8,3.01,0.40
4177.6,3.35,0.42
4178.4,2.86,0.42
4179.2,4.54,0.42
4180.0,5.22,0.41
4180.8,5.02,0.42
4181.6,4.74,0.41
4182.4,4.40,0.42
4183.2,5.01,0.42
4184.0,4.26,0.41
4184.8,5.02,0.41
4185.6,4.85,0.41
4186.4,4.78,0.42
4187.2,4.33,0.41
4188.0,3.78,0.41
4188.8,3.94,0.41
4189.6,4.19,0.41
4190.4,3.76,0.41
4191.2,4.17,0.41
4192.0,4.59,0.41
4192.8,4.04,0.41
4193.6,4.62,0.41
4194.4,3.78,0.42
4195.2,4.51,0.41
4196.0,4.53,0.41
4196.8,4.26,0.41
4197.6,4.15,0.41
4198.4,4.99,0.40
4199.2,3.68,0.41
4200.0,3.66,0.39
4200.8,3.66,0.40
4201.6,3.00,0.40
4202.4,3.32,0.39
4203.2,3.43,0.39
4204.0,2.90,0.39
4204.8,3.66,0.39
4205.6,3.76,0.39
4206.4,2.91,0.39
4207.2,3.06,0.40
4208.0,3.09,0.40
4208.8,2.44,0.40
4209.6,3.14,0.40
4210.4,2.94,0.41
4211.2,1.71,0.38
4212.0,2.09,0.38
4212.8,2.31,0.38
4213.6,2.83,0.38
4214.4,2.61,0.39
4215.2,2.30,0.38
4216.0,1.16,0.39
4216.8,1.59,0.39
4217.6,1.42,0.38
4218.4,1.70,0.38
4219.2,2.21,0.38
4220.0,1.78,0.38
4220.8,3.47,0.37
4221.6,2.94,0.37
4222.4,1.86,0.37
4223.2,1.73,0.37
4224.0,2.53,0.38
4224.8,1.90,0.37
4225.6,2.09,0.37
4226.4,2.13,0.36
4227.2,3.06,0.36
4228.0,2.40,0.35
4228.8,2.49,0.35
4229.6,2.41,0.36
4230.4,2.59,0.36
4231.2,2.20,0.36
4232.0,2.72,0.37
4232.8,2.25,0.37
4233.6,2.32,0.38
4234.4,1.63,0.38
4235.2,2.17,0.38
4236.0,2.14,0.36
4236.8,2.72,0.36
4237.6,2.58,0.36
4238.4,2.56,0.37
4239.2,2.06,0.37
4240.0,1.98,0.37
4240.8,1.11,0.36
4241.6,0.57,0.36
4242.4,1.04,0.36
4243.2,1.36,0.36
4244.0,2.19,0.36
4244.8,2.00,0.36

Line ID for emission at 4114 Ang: Ly-alpha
